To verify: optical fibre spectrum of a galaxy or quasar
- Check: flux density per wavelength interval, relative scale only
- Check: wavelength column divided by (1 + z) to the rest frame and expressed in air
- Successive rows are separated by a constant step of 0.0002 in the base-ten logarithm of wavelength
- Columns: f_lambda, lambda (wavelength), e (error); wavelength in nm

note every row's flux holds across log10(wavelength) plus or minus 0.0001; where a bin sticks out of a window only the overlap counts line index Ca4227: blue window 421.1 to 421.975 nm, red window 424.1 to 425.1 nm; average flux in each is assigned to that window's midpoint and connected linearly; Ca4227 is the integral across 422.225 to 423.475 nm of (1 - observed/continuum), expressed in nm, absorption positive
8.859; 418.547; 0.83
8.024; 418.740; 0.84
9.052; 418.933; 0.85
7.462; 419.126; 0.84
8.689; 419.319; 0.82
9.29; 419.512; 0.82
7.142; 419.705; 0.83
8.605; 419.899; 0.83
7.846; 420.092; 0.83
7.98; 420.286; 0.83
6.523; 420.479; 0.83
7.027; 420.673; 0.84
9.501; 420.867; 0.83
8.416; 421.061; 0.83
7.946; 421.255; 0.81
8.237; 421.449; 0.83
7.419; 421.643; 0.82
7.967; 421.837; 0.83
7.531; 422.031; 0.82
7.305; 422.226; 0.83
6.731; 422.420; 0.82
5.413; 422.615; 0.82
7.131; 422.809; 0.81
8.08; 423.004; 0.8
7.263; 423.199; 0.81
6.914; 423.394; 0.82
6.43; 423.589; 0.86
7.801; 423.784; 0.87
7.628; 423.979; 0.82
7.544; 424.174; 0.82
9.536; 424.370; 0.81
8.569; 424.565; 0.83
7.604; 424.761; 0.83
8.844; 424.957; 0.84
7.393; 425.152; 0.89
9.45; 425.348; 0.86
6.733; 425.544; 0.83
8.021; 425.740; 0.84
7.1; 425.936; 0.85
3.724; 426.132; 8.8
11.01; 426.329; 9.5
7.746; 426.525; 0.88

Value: 0.18 nm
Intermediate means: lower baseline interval 7.92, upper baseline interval 8.39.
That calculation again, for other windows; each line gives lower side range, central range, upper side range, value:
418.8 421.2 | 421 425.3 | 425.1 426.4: 0.10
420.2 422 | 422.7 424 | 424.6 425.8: 0.11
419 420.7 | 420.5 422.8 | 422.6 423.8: -0.03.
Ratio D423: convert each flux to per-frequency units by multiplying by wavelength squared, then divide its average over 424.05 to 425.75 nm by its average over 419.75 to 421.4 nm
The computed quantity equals 1.05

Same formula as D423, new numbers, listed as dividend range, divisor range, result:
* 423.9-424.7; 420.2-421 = 1.09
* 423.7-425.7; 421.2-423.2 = 1.12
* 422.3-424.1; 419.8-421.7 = 0.90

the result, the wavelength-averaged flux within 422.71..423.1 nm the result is 7.6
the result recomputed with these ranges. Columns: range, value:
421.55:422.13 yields 7.64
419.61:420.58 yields 7.61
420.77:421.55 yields 8.52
